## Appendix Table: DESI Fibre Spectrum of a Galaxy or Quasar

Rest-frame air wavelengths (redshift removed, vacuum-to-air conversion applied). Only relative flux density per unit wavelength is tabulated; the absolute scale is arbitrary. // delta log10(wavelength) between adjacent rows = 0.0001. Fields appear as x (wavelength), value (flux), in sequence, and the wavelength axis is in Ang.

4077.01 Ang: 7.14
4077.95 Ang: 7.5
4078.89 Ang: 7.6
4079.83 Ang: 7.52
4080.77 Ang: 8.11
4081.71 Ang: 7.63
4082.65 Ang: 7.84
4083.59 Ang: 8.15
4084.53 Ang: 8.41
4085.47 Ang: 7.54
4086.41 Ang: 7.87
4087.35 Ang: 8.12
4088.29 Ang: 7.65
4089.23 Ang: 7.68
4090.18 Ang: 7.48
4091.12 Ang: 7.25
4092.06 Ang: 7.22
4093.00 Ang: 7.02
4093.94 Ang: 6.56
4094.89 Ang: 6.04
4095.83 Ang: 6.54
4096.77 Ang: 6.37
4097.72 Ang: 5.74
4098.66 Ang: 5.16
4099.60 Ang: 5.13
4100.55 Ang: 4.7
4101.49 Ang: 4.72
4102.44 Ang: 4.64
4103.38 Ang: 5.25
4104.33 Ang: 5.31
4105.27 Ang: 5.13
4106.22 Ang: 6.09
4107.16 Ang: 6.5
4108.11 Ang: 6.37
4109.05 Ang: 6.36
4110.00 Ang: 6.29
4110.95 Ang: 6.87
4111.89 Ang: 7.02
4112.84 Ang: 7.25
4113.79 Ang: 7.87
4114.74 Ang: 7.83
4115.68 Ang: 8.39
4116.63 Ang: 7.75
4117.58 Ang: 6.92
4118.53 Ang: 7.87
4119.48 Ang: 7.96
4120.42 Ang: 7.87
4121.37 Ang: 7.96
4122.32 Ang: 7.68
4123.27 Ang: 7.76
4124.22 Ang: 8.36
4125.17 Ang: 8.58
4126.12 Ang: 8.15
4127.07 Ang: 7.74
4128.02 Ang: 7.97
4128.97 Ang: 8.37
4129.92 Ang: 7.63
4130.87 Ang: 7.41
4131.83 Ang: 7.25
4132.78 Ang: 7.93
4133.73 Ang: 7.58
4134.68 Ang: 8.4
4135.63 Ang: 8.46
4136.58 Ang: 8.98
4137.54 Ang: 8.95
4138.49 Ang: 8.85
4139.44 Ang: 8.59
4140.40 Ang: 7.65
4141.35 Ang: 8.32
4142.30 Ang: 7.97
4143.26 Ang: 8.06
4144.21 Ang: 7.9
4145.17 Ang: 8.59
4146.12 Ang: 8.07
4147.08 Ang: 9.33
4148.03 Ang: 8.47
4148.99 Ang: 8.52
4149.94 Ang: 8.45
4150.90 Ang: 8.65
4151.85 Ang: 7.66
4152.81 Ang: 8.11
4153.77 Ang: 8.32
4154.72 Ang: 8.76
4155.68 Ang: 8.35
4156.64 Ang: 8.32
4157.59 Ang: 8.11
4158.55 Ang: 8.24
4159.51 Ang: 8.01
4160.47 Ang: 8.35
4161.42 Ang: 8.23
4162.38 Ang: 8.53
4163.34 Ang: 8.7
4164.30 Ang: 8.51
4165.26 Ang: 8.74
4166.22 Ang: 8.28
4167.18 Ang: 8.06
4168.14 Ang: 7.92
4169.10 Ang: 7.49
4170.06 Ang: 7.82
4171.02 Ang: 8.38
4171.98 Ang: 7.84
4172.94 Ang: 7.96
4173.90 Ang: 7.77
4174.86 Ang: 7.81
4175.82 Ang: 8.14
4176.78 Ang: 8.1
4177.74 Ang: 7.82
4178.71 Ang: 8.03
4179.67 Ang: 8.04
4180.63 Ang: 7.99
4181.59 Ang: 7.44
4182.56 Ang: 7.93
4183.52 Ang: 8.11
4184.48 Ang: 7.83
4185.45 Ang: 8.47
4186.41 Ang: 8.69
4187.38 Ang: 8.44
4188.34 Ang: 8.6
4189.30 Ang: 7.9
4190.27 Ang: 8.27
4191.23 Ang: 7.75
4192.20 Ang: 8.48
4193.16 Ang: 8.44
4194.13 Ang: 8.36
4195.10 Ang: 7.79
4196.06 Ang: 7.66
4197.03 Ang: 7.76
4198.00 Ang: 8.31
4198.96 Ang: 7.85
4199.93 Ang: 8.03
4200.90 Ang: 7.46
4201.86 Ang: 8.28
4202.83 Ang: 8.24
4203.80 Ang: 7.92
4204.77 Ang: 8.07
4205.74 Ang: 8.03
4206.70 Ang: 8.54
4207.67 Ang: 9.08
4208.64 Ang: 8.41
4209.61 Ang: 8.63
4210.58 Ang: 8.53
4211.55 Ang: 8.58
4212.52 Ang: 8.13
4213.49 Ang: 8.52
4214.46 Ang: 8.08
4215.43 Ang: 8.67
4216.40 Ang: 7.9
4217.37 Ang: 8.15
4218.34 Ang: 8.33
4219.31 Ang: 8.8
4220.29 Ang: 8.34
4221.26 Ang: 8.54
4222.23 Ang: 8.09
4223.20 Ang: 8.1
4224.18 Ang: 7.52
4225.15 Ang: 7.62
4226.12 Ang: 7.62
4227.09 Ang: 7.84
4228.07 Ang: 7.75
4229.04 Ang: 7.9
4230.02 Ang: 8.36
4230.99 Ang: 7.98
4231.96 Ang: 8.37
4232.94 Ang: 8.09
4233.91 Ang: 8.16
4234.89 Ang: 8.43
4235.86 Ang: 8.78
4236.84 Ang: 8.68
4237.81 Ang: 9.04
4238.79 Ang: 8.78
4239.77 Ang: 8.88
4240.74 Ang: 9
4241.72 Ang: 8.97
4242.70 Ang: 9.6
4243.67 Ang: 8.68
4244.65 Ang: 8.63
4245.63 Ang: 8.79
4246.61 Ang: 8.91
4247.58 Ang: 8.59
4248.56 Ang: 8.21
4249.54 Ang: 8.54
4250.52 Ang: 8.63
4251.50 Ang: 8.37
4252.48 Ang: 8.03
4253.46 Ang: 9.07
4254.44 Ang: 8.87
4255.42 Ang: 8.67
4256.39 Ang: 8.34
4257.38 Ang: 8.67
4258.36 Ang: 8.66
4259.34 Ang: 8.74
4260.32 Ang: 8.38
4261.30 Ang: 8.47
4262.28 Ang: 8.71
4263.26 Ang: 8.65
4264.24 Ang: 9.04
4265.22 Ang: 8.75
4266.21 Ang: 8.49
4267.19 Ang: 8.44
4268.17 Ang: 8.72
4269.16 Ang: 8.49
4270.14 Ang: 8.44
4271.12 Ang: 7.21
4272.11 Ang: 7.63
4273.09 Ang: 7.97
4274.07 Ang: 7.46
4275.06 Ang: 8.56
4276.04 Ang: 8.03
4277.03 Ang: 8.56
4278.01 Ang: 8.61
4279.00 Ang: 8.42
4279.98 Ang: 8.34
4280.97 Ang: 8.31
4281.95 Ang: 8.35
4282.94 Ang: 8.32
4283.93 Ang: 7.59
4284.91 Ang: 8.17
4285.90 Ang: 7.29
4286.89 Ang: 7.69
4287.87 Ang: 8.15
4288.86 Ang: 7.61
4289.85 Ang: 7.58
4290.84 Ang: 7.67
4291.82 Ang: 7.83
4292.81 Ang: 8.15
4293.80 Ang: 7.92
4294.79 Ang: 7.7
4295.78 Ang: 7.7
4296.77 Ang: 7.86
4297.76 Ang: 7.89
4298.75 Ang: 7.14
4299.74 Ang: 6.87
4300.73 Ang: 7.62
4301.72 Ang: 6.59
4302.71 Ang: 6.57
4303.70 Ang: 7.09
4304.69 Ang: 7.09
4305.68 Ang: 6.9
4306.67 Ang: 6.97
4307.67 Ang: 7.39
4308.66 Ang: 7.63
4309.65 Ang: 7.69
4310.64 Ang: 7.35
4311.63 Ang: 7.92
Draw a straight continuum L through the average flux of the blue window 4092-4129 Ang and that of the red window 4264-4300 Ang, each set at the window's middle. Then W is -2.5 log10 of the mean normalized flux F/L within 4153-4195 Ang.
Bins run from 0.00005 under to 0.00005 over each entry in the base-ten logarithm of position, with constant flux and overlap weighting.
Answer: -0.128 mag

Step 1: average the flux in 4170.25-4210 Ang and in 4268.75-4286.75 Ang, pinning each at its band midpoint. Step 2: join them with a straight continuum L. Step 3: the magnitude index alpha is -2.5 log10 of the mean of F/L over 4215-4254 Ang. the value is -0.04 mag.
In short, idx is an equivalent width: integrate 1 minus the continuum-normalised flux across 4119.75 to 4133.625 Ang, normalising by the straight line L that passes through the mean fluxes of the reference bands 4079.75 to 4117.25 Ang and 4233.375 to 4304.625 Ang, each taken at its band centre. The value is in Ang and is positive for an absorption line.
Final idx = -1.7 Ang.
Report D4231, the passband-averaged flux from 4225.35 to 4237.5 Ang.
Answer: 8.17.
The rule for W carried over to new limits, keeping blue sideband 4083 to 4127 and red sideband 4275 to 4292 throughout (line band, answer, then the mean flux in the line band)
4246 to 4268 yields -0.09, 8.61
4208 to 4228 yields -0.08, 8.21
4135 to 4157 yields -0.17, 8.4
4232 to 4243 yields -0.13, 8.73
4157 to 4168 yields -0.14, 8.33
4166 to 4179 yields -0.08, 7.95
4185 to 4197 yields -0.10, 8.22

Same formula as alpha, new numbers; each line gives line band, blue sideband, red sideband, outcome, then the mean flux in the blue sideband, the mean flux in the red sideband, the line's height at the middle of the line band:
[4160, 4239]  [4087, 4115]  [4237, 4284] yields -0.07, 6.39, 8.52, 7.7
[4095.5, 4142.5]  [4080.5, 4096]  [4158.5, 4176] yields 0.08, 7.49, 8.14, 7.74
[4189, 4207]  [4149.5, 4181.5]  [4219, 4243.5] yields 0.03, 8.16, 8.37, 8.26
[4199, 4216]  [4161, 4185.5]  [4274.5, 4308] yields -0.04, 8.07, 7.72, 7.96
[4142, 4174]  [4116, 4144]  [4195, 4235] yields -0.02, 8.03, 8.16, 8.07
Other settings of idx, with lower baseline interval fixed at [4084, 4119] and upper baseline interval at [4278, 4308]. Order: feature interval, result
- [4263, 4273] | -1.1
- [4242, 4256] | -2.4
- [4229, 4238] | -1.3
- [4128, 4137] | -1.5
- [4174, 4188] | -1.9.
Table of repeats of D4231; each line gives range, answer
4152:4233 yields 8.16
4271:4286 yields 8.09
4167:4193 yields 8.05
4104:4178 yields 7.91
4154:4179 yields 8.17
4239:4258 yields 8.71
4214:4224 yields 8.27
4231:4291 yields 8.41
